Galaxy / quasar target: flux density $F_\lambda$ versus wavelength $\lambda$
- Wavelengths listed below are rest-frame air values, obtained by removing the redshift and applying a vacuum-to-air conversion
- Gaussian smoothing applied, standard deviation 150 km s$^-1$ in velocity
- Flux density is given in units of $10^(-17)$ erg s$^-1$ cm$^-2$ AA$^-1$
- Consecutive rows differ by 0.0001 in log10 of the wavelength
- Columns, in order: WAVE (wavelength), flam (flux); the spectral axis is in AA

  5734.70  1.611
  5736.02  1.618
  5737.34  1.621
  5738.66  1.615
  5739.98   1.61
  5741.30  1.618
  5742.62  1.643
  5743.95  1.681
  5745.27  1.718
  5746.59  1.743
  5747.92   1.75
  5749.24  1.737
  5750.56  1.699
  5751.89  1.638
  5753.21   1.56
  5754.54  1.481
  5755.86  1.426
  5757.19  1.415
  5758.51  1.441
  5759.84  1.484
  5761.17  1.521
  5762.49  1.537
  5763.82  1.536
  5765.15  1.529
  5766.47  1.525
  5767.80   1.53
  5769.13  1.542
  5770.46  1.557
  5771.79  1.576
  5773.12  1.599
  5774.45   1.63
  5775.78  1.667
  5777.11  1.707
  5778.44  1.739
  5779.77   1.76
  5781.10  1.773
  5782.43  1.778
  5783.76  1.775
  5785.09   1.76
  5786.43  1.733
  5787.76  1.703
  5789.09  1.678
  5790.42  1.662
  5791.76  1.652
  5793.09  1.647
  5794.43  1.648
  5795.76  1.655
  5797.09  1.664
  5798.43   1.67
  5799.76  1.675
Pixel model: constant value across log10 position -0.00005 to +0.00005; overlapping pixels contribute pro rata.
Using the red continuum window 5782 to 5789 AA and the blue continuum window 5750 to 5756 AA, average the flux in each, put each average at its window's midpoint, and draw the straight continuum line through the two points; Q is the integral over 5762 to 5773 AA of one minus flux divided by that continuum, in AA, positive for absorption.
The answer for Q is 0.69 AA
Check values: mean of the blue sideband 1.57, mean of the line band 1.54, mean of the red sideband 1.74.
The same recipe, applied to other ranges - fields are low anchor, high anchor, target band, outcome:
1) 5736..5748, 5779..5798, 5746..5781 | 1.9 AA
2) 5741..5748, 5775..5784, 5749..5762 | 1.3 AA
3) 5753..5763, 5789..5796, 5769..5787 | -1.2 AA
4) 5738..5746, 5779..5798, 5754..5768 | 1.5 AA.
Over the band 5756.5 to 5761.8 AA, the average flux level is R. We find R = 1.46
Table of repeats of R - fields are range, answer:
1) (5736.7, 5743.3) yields 1.62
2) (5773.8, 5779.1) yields 1.69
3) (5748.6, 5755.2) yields 1.62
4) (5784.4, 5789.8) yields 1.72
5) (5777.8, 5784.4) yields 1.77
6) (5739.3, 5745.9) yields 1.65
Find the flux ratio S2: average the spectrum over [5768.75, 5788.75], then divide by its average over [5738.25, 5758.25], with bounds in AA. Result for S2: 1.04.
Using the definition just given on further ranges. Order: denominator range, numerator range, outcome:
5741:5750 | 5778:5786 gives 1.04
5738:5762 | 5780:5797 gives 1.07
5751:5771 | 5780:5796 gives 1.13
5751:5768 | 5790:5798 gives 1.09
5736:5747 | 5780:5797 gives 1.03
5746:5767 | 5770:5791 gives 1.08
